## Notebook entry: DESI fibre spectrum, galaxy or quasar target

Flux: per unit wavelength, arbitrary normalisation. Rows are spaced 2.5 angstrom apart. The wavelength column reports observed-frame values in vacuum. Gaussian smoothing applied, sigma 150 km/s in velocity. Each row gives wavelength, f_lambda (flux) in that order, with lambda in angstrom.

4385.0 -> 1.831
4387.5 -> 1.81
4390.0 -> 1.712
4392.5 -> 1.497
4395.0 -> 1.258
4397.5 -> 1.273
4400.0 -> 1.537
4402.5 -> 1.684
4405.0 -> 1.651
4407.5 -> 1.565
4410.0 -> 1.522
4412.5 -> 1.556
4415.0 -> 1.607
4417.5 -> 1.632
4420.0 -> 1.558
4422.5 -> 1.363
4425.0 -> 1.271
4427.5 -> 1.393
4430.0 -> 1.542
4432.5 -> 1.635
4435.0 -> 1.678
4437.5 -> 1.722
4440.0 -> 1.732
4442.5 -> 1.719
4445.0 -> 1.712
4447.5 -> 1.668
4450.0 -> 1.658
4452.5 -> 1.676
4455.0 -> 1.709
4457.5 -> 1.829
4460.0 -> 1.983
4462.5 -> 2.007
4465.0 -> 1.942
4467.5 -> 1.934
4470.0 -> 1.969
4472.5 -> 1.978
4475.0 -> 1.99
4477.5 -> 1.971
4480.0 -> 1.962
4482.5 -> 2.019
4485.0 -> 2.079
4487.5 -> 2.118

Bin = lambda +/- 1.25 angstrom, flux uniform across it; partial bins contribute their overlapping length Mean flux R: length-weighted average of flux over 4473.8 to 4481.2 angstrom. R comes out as 1.97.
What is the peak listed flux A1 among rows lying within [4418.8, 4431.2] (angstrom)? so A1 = 1.558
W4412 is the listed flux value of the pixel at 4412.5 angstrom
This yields 1.556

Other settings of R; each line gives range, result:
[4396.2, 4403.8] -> 1.5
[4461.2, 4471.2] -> 1.96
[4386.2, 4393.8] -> 1.67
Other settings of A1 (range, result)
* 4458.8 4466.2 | 2.007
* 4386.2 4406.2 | 1.81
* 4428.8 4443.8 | 1.732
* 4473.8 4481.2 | 1.99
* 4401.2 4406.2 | 1.684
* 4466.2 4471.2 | 1.969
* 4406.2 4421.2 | 1.632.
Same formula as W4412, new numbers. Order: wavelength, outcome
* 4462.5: 2.007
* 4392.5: 1.497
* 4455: 1.709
